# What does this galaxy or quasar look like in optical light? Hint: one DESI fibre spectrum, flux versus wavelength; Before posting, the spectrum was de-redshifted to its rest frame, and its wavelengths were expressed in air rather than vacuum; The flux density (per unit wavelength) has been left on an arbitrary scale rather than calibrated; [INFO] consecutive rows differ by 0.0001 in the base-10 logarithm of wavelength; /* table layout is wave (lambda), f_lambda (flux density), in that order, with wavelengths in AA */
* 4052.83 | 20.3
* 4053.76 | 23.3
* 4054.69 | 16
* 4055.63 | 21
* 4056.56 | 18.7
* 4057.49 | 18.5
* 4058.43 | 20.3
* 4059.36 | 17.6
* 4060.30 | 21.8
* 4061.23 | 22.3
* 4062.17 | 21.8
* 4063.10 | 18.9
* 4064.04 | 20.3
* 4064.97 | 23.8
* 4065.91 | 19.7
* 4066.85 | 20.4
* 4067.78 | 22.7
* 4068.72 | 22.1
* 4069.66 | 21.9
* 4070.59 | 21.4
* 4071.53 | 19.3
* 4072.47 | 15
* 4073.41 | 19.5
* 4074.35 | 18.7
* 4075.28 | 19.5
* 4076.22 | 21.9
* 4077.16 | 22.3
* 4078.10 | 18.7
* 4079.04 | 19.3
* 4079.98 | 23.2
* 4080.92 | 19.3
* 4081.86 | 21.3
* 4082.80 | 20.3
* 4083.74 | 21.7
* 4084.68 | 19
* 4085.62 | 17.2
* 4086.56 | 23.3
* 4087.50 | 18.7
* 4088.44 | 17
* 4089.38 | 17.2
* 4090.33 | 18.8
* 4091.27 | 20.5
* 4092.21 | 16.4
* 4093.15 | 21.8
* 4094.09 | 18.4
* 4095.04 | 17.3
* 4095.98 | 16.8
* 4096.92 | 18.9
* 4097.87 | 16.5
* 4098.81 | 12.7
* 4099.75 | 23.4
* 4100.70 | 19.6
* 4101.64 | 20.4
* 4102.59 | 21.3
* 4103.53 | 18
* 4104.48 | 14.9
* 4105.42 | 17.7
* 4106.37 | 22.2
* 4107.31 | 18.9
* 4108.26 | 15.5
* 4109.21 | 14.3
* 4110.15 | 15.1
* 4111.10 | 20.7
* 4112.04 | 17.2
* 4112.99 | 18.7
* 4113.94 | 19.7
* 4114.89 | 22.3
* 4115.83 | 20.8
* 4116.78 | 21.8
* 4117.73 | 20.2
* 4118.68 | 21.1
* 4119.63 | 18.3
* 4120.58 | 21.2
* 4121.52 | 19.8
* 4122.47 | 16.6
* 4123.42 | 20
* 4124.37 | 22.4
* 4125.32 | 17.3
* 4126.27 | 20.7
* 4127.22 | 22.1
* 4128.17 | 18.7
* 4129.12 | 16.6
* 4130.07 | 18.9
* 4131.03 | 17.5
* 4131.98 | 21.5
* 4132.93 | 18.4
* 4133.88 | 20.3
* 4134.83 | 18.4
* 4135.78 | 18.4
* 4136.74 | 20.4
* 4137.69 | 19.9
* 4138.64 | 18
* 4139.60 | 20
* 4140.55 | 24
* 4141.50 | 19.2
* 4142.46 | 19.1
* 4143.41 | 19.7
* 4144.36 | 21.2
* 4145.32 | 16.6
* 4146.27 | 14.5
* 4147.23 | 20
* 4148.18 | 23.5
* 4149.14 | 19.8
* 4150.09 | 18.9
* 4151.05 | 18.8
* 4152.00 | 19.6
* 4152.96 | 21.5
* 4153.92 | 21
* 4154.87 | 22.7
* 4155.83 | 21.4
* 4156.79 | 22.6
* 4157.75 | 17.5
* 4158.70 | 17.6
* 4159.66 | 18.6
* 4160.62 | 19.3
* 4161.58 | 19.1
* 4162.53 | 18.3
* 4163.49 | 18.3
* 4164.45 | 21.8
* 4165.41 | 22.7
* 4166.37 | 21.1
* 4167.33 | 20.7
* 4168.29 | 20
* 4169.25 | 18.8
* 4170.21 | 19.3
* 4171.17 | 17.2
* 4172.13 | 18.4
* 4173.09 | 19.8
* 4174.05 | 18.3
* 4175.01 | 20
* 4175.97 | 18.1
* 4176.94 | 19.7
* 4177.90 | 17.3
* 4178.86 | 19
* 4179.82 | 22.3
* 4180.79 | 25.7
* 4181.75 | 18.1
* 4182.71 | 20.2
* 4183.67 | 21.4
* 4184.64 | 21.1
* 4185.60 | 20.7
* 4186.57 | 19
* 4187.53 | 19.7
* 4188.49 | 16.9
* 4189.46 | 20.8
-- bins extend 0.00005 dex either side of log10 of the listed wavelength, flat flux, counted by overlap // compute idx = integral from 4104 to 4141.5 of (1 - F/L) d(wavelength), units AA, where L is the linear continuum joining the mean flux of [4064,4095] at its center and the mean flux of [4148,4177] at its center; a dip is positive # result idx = 1.2 AA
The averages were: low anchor 20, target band 19.2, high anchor 19.8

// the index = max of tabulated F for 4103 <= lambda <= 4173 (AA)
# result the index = 24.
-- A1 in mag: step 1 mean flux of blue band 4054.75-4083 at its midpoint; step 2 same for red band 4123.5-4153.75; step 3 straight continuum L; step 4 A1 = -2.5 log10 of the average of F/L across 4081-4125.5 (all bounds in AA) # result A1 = 0.05 mag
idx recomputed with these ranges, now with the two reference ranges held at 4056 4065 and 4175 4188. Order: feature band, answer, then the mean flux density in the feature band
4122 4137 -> 0.7 AA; 19.2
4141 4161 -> 0.5 AA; 19.7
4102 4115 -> 1.3 AA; 18.2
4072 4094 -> 0.7 AA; 19.6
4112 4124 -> 0.2 AA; 19.9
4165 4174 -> 0.2 AA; 19.7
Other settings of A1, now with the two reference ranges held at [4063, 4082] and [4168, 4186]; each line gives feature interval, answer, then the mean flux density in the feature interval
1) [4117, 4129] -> 0.016 mag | 19.8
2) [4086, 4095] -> 0.073 mag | 19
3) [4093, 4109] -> 0.108 mag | 18.3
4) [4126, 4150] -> 0.029 mag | 19.5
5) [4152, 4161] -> -0.017 mag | 20.2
